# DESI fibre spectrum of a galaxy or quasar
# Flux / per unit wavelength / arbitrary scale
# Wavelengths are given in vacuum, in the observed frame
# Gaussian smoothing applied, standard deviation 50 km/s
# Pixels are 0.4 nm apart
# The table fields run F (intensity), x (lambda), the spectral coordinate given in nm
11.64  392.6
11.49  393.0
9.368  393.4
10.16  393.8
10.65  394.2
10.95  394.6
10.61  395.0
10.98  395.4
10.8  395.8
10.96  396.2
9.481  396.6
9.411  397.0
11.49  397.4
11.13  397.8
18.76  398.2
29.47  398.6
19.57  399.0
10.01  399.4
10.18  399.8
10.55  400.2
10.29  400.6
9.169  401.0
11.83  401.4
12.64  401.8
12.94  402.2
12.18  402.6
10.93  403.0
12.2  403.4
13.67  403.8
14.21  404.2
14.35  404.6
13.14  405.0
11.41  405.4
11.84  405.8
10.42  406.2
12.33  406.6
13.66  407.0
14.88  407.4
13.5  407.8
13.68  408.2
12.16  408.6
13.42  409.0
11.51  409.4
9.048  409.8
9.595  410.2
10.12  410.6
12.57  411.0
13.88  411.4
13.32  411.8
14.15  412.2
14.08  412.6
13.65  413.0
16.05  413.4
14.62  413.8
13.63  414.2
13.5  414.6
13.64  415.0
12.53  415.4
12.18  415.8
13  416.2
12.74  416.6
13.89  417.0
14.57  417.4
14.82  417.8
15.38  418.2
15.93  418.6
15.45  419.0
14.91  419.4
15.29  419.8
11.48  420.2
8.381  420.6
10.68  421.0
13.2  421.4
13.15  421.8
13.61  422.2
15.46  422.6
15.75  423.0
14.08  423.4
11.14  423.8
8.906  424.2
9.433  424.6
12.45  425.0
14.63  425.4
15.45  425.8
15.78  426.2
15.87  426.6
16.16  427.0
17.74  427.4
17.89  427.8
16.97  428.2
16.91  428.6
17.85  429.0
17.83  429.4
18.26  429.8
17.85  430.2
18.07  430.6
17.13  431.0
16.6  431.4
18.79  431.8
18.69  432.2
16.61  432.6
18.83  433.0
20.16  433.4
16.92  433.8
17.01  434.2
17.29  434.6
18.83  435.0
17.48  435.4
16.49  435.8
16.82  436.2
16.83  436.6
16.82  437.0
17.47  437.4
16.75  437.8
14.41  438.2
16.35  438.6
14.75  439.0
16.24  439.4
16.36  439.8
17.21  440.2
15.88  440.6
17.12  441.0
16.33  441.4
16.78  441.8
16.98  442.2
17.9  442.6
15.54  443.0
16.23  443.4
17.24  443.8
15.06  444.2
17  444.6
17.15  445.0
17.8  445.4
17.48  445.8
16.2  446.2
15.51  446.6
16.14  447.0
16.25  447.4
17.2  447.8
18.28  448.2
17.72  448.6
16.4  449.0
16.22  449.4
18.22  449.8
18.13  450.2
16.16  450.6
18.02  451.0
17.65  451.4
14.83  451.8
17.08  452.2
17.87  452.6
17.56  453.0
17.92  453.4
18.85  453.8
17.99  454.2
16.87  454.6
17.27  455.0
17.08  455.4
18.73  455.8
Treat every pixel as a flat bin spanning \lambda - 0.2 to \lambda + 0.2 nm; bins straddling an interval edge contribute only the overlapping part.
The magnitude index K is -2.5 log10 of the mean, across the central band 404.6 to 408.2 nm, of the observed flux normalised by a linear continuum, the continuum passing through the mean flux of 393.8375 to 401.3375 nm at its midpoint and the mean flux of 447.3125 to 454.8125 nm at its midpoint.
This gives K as 0.04 mag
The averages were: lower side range 12.4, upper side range 17.3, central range 12.8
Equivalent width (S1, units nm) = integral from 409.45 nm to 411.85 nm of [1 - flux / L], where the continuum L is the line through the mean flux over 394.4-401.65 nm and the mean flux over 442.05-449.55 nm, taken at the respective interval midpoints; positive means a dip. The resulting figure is 0.41 nm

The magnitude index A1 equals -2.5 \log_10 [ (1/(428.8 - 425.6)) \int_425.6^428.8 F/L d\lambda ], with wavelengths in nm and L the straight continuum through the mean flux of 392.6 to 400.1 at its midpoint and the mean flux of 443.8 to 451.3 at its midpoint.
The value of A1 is -0.10 mag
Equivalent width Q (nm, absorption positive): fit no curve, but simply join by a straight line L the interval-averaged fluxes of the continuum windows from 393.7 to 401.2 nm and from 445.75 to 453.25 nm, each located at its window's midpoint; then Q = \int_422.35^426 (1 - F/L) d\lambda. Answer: 0.42 nm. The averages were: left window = 12.4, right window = 17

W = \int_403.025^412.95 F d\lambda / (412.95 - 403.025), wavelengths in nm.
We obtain 12.6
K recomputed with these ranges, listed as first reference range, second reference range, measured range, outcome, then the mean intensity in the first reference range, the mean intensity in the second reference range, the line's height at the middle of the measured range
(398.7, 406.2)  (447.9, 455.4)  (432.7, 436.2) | -0.14 mag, 12.5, 17.4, 15.7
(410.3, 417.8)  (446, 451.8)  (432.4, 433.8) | -0.19 mag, 13.4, 16.9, 15.3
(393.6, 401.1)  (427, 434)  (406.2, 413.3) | 0.14 mag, 12.4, 17.8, 14.4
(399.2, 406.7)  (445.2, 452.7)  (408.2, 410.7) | 0.12 mag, 11.8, 17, 12.5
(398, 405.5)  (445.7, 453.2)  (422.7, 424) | 0.10 mag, 13.6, 17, 15.1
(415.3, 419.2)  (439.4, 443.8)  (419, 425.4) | 0.15 mag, 14.1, 16.6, 14.6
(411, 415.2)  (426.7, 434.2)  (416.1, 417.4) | 0.10 mag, 14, 17.7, 14.8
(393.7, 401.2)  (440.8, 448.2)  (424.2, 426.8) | 0.11 mag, 12.4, 16.7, 15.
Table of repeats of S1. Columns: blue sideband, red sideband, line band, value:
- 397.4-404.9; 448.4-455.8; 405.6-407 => 0.207 nm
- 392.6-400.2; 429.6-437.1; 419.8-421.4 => 0.471 nm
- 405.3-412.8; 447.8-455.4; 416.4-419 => -0.232 nm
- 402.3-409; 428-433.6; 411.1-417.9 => 0.390 nm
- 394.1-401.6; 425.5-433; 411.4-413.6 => 0.072 nm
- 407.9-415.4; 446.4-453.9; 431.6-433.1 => -0.297 nm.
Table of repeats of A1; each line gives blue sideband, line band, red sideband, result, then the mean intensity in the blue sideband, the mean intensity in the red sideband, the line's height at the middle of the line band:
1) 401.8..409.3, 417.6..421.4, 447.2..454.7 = 0.048 mag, 12.8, 17.3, 14.2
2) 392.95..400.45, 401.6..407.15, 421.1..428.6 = 0.033 mag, 12.4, 14.3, 12.9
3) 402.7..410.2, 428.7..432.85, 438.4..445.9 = -0.163 mag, 12.5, 16.6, 15.3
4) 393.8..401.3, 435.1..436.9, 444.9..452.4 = -0.077 mag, 12.4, 17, 15.8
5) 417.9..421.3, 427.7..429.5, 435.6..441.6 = -0.175 mag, 13.5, 16.4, 14.9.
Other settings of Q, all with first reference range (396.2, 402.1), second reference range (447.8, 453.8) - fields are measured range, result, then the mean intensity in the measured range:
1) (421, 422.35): 0.182 nm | 12.9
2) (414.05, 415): 0.050 nm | 13.6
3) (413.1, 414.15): -0.049 nm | 14.9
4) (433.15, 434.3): -0.161 nm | 18.2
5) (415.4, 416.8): 0.178 nm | 12.6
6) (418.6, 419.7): -0.045 nm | 15.3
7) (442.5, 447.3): 0.080 nm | 16.6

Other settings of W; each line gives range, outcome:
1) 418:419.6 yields 15.4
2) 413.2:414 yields 15.3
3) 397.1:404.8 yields 13.4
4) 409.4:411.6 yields 11.1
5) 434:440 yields 16.7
